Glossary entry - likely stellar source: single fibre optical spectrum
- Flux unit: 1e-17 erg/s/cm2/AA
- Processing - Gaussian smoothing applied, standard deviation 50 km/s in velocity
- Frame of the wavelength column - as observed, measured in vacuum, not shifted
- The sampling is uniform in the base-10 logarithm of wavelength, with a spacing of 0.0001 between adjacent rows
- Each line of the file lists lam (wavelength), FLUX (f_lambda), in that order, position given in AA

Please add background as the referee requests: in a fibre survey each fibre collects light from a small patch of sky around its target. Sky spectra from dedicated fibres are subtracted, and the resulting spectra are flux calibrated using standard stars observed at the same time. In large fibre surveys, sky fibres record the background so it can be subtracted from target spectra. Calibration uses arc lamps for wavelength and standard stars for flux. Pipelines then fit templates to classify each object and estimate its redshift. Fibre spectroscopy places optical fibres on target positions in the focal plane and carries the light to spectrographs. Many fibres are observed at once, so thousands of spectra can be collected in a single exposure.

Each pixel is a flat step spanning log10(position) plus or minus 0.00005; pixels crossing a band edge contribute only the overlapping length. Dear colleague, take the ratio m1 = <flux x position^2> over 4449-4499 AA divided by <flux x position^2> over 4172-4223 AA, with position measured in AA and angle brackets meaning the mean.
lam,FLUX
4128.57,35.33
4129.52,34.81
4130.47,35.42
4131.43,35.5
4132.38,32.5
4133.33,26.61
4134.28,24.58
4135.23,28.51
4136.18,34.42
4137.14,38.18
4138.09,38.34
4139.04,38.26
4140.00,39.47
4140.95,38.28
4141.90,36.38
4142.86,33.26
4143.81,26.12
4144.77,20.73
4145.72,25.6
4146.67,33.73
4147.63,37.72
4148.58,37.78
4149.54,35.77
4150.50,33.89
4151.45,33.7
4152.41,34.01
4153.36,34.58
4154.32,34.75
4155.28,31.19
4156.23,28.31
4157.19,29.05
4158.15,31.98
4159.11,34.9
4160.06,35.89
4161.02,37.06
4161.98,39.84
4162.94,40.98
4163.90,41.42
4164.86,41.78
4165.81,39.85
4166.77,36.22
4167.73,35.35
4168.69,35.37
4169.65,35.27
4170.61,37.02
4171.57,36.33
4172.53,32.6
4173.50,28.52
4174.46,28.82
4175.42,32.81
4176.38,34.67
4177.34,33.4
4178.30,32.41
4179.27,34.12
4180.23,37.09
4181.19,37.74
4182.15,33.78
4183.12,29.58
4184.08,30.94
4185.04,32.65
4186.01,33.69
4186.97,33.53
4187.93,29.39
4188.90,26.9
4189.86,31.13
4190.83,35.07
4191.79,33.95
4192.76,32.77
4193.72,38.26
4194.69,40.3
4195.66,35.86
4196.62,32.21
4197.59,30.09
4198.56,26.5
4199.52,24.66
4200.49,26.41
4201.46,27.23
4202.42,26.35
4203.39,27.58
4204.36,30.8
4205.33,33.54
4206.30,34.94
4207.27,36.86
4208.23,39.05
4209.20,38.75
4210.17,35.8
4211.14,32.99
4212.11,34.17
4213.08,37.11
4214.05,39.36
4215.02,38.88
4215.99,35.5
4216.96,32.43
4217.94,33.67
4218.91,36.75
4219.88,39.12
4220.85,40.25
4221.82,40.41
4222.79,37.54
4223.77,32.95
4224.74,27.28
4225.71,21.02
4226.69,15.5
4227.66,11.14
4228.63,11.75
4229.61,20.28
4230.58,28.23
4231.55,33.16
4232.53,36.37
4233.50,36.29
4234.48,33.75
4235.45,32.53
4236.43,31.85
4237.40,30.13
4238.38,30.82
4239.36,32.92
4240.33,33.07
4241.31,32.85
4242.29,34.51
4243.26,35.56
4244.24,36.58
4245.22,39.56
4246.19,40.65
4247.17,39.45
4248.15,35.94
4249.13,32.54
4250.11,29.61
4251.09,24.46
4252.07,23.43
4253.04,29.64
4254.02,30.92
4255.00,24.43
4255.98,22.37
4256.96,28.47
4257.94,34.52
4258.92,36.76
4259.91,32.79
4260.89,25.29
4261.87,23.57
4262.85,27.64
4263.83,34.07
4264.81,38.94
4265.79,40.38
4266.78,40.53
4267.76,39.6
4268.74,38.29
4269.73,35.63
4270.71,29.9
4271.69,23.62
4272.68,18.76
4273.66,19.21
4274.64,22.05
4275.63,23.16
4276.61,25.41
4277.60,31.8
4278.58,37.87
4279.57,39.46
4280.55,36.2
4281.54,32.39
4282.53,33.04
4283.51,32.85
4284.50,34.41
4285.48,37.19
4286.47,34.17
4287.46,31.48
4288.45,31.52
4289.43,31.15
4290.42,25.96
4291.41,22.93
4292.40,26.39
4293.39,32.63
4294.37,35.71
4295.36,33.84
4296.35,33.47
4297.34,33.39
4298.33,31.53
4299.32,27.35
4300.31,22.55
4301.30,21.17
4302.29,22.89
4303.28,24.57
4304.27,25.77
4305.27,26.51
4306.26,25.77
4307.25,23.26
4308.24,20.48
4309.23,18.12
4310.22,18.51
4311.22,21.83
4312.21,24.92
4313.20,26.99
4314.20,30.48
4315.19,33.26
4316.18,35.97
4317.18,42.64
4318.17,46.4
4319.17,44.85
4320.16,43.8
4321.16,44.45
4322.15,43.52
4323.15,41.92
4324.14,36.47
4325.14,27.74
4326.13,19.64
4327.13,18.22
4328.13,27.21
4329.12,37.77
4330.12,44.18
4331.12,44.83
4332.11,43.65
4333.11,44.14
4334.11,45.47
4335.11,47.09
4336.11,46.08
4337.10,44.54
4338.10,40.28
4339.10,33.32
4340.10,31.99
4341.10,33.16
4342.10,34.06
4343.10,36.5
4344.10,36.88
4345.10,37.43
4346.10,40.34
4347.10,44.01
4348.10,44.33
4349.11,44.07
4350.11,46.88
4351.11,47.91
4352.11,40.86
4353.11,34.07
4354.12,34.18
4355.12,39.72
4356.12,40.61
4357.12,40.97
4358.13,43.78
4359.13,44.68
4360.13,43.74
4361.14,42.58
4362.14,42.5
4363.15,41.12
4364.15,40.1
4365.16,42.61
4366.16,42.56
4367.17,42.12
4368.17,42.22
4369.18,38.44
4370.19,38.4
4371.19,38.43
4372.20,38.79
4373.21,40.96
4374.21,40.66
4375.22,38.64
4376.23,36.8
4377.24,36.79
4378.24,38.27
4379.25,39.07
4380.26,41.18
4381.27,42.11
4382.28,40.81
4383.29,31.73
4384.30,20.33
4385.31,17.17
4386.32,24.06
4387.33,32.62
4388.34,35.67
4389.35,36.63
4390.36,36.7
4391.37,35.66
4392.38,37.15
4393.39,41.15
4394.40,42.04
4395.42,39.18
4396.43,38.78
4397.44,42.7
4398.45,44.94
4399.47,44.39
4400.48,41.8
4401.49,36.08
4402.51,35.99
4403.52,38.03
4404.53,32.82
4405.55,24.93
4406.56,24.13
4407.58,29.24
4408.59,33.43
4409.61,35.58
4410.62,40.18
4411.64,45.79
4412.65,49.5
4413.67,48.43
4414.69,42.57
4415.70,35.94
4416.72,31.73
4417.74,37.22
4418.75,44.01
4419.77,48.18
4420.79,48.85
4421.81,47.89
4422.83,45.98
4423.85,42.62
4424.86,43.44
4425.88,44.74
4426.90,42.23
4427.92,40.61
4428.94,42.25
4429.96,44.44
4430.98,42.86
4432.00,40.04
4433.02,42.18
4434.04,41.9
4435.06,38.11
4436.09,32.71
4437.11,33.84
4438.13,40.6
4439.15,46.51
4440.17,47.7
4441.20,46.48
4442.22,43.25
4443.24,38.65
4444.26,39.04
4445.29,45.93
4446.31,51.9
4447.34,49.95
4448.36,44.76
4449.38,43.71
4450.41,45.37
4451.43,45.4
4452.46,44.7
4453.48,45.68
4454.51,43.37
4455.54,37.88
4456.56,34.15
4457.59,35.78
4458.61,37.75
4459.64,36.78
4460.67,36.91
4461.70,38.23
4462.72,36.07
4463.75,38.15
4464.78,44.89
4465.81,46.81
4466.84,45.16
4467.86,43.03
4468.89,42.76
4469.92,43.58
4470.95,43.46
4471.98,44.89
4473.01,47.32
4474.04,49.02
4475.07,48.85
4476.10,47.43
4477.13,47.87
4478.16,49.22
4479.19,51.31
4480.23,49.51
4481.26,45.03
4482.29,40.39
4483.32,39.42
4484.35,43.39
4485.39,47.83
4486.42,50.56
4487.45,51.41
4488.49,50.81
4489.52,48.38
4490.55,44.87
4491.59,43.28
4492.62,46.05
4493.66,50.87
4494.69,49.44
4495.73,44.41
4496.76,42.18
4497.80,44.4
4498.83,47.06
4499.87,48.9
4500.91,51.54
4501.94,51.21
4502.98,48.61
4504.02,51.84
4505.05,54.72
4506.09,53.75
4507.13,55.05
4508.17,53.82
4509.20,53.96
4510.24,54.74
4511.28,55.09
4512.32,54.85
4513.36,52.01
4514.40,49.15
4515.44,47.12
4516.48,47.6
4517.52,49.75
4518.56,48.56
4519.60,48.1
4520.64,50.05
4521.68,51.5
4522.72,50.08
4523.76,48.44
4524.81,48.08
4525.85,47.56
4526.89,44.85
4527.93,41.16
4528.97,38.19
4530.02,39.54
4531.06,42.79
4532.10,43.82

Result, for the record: 1.50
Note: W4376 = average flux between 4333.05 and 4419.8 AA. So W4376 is 38.8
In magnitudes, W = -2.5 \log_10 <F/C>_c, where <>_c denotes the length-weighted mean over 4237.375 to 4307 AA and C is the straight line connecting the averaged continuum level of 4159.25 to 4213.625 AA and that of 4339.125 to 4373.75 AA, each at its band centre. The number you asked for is 0.20 mag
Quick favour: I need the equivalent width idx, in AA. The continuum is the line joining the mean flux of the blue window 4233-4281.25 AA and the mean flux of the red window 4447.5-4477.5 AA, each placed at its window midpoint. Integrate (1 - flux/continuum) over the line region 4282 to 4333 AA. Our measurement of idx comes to 4.5 AA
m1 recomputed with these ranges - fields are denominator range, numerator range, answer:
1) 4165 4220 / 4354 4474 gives 1.33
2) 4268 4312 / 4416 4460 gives 1.59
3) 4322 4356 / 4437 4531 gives 1.28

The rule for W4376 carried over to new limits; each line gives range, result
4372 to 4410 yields 35.9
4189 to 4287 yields 31.9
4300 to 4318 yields 26.3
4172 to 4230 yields 32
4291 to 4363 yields 35.3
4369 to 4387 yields 35.6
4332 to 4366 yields 41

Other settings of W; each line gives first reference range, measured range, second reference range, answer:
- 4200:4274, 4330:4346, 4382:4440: -0.13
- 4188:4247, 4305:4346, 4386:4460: 0.05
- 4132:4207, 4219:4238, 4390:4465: 0.18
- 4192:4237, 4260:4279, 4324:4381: 0.15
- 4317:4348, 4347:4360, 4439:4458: -0.06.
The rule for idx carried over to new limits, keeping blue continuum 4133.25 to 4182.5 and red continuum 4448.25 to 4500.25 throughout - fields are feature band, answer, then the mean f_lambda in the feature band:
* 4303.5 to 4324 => 3.8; 32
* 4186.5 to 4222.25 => 2.0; 33.7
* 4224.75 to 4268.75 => 7.5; 30.8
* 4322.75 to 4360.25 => 1.2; 39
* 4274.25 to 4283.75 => 1.7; 31.5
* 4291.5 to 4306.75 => 4.2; 28.1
